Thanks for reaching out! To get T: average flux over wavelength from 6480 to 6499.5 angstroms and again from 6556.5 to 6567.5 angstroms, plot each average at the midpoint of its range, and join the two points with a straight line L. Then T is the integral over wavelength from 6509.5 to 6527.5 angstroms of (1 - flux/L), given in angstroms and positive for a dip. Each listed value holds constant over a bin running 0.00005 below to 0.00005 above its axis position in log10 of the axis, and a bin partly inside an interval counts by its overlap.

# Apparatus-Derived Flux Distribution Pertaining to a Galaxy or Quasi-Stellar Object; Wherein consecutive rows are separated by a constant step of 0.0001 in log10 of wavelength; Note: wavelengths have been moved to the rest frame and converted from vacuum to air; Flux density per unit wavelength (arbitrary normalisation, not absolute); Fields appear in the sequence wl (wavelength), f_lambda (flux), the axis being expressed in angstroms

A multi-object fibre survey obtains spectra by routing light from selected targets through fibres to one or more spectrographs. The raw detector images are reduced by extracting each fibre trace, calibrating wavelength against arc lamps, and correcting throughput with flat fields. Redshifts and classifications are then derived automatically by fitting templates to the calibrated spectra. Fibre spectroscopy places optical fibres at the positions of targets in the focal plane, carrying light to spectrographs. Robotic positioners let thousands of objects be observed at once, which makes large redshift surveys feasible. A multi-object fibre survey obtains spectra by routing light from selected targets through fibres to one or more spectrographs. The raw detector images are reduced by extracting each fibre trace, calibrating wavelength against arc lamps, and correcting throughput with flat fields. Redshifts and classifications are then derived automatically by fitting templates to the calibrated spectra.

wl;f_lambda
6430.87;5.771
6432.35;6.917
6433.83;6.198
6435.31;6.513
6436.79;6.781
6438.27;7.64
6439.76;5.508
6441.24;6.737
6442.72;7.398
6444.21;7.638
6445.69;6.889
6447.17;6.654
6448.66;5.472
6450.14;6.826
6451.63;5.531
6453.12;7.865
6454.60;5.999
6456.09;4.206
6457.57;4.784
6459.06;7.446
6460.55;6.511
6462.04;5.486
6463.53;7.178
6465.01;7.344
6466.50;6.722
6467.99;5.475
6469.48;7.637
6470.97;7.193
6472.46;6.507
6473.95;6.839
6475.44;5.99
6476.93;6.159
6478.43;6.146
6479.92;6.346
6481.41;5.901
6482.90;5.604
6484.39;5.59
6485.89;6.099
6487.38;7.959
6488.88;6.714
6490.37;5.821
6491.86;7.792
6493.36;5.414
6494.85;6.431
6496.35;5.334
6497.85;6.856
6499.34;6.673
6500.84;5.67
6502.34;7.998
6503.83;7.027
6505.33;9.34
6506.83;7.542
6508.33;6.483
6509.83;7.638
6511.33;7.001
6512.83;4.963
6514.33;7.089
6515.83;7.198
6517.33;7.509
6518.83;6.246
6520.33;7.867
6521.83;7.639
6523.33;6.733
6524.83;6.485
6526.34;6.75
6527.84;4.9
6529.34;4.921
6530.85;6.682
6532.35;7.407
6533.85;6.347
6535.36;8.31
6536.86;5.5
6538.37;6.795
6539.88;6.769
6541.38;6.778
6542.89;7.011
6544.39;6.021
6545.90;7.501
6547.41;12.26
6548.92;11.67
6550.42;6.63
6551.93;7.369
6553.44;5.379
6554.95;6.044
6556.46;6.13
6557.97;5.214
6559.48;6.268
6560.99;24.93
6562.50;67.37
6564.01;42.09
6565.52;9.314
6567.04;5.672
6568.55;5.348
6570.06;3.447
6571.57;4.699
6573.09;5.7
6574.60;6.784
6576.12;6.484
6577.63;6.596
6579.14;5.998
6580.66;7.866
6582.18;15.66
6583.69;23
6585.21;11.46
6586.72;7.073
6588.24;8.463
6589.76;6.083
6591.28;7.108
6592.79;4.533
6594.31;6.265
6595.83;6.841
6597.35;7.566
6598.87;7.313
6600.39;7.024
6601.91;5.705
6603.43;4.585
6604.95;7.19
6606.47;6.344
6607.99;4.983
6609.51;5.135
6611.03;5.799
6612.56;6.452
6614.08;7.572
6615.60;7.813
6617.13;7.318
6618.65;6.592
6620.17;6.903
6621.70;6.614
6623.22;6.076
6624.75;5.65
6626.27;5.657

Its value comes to 8.2 angstroms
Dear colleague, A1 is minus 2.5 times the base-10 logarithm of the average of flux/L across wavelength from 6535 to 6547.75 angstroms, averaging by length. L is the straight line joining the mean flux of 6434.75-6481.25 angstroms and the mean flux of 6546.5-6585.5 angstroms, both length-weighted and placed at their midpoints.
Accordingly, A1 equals 0.45 mag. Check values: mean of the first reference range 6.49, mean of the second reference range 12.3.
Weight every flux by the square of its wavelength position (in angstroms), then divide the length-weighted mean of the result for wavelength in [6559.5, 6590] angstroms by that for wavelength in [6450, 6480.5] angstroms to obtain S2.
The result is 2.21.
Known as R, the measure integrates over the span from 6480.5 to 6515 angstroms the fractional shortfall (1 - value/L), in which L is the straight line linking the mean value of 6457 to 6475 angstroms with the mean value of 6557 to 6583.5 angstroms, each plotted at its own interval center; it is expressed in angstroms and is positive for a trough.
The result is 8.2 angstroms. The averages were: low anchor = 6.6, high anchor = 13.6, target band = 6.65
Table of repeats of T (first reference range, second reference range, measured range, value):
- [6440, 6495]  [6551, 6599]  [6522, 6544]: 6.3 angstroms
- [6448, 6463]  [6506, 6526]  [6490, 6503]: 0.4 angstroms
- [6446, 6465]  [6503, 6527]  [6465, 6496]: 0.8 angstroms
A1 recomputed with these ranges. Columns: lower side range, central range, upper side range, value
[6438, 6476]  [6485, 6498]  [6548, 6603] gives 0.187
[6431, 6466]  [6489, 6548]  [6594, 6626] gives -0.065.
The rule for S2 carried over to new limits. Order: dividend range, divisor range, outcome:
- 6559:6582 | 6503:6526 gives 2.00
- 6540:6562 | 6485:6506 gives 1.37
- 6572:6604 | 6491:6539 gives 1.21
